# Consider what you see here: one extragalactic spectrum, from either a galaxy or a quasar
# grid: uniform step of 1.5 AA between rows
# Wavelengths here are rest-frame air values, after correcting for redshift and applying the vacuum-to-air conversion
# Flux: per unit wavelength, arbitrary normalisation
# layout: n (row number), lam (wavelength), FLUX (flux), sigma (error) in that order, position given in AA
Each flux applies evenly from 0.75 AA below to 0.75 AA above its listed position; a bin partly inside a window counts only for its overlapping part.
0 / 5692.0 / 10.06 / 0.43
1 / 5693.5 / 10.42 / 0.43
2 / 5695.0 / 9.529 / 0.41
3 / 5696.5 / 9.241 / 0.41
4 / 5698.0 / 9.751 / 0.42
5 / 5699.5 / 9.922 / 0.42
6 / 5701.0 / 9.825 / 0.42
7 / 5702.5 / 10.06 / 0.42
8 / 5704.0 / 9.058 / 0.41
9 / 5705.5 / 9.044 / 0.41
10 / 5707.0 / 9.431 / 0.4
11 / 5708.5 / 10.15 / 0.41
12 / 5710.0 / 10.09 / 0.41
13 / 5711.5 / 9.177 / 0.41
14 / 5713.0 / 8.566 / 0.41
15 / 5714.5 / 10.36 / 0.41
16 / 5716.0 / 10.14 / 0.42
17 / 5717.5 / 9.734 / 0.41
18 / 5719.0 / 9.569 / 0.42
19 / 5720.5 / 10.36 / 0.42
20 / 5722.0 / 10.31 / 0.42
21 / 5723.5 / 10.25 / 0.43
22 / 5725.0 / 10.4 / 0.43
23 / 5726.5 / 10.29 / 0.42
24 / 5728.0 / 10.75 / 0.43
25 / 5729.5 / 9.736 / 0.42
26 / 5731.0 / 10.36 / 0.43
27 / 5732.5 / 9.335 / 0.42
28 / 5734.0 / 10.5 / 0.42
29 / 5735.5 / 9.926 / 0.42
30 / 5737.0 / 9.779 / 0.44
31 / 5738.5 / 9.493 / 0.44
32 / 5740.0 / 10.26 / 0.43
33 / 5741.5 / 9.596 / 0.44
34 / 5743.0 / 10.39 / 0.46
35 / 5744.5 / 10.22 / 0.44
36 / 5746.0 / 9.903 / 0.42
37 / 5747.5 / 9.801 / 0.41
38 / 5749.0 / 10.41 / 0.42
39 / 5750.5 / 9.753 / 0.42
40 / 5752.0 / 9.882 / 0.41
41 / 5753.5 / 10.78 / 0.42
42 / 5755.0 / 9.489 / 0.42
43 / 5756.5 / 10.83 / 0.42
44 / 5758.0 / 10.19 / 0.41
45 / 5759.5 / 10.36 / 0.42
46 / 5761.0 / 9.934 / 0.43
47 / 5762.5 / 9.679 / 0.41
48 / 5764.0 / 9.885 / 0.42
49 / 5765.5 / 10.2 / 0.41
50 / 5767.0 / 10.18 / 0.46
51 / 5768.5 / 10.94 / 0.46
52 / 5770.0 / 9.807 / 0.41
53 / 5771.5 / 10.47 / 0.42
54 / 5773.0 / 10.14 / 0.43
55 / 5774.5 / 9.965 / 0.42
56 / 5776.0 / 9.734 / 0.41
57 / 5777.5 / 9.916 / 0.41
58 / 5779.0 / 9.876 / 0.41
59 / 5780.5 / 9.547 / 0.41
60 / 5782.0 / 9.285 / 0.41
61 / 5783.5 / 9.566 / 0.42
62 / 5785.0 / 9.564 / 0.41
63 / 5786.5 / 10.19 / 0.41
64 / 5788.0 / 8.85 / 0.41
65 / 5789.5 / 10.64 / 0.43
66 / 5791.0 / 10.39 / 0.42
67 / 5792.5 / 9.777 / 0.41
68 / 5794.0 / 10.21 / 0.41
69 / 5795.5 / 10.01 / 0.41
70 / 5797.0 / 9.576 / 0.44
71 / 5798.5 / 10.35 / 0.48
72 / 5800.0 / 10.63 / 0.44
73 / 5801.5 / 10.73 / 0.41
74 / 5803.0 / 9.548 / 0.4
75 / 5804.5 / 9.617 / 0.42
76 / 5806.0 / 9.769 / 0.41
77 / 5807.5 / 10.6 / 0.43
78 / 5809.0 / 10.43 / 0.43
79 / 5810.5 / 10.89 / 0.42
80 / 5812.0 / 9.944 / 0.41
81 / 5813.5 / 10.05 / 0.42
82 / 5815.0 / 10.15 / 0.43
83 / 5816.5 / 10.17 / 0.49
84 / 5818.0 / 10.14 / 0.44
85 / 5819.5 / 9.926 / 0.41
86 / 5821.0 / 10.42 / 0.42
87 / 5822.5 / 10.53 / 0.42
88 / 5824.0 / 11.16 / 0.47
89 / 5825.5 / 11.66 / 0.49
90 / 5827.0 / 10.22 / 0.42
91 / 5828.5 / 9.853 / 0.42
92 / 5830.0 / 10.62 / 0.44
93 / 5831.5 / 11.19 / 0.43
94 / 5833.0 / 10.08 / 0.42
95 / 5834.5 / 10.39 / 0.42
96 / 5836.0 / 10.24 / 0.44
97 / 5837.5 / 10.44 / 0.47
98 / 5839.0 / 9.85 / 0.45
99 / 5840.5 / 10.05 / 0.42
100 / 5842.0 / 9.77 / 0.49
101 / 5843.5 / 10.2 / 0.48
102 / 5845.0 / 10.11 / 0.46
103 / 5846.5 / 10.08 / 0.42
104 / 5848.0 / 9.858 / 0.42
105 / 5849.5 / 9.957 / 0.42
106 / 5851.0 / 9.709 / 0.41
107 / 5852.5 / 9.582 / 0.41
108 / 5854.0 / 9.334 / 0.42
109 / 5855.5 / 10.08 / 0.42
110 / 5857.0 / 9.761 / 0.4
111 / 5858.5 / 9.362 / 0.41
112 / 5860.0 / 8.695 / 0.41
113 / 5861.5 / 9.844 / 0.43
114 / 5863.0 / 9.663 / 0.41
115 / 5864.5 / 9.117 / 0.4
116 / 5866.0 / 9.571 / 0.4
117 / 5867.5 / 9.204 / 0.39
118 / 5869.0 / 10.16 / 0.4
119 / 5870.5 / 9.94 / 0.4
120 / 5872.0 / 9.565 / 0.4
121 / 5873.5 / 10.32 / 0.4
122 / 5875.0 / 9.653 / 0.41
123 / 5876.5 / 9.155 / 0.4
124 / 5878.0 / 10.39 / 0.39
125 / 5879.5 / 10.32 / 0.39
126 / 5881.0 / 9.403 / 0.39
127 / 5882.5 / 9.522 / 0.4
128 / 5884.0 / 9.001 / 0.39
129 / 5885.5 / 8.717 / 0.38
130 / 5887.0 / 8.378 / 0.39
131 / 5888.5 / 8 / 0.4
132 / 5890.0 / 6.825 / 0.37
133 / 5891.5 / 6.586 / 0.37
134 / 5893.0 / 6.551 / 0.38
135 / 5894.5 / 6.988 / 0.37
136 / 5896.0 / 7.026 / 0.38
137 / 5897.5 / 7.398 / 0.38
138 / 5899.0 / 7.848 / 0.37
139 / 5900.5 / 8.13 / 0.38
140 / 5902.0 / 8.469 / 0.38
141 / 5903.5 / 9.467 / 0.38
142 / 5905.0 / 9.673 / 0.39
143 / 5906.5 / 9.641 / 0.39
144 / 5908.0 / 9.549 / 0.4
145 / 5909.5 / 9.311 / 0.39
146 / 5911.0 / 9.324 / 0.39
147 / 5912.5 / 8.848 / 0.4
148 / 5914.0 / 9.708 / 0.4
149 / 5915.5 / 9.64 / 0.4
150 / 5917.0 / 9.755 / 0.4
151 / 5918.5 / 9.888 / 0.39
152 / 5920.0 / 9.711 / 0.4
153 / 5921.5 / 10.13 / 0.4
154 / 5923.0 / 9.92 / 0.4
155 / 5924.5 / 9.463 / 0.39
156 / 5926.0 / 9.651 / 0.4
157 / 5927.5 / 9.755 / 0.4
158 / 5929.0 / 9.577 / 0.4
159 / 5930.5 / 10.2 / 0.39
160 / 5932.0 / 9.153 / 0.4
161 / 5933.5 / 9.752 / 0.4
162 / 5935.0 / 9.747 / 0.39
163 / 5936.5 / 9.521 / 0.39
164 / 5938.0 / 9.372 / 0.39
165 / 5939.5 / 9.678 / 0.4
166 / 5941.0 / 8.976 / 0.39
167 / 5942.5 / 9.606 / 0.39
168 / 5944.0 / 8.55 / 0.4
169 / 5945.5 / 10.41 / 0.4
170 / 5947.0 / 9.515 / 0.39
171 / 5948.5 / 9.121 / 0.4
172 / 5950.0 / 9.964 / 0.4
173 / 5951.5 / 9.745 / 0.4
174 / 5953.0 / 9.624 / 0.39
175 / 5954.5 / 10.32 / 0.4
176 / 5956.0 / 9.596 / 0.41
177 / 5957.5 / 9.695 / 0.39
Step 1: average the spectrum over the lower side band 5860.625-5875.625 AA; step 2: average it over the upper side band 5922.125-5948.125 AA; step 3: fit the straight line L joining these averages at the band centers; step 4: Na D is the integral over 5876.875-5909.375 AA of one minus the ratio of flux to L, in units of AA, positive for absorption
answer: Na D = 3.9 AA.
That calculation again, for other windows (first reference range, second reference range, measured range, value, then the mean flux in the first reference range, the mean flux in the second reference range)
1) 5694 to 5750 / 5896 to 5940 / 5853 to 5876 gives -0.29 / 9.89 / 9.35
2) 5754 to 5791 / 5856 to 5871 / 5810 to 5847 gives -2.35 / 9.98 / 9.53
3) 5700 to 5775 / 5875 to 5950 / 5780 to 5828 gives -2.44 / 9.99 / 9.1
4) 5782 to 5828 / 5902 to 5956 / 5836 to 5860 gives 0.29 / 10.2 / 9.59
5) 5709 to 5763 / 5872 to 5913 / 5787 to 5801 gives -0.78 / 10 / 8.7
